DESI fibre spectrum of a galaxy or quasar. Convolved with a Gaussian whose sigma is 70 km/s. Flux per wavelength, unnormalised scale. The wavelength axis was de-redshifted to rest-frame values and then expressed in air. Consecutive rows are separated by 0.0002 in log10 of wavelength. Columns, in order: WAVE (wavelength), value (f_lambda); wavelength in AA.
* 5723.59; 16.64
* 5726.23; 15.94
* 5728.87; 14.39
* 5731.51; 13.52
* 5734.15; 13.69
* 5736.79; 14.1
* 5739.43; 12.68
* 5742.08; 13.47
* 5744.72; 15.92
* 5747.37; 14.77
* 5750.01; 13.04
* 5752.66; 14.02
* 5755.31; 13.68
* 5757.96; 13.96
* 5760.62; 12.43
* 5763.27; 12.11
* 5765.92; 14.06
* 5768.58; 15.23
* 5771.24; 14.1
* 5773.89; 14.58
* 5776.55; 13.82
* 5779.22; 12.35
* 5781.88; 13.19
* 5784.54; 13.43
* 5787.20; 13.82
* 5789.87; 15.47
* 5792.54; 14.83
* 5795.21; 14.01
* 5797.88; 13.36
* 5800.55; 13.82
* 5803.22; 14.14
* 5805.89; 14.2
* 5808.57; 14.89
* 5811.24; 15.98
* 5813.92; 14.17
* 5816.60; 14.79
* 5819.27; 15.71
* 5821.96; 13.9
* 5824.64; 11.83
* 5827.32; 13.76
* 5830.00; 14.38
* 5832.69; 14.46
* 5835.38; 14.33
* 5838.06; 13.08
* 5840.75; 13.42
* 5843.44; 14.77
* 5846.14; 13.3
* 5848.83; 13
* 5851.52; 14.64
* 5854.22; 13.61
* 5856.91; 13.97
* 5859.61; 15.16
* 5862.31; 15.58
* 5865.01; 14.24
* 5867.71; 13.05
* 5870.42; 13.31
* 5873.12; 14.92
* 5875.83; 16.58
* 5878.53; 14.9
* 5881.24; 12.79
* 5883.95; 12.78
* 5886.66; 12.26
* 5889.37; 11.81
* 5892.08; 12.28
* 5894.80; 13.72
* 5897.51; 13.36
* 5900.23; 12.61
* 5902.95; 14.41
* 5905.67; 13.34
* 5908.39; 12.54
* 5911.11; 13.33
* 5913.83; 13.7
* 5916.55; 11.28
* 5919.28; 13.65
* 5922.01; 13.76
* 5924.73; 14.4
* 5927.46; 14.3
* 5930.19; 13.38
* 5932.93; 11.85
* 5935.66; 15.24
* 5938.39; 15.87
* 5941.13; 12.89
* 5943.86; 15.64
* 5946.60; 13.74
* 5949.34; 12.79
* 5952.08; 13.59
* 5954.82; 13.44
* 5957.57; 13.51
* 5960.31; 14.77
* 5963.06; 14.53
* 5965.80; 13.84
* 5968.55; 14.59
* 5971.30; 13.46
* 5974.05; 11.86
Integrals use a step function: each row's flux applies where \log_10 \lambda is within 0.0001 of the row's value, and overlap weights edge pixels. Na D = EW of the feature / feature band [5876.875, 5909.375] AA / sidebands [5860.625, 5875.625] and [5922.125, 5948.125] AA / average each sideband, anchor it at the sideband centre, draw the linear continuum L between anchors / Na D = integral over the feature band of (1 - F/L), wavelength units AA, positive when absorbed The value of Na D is 2.73 AA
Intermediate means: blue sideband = 14.4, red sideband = 14.1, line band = 13.1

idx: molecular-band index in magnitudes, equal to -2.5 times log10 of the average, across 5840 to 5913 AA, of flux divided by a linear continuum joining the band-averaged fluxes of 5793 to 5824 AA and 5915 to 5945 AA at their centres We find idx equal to 0.03 mag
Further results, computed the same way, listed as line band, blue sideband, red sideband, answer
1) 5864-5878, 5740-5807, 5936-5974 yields -0.04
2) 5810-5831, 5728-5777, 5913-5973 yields -0.04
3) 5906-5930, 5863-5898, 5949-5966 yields 0.03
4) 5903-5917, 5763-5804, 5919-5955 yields 0.07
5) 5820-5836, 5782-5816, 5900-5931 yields 0.02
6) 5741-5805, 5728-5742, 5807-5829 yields 0.01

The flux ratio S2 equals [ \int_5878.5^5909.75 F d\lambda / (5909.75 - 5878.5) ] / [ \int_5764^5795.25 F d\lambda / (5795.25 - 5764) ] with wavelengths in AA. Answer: 0.93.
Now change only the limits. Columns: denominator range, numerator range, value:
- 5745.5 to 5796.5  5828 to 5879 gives 1.03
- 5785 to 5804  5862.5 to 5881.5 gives 1.02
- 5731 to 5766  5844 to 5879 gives 1.05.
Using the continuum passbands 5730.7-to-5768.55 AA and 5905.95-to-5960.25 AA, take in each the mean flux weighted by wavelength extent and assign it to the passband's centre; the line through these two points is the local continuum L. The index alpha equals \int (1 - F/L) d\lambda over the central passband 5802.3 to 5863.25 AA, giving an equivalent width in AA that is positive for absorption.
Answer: -2.30 AA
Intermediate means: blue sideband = 13.7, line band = 14.2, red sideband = 13.6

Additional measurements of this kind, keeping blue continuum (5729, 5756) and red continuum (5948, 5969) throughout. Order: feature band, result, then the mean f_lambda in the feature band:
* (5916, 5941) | 0.1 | 13.8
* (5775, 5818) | -0.8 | 14.1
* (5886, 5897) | 1.0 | 12.6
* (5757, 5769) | 0.4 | 13.4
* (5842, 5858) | 0.0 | 13.9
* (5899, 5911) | 0.5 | 13.2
